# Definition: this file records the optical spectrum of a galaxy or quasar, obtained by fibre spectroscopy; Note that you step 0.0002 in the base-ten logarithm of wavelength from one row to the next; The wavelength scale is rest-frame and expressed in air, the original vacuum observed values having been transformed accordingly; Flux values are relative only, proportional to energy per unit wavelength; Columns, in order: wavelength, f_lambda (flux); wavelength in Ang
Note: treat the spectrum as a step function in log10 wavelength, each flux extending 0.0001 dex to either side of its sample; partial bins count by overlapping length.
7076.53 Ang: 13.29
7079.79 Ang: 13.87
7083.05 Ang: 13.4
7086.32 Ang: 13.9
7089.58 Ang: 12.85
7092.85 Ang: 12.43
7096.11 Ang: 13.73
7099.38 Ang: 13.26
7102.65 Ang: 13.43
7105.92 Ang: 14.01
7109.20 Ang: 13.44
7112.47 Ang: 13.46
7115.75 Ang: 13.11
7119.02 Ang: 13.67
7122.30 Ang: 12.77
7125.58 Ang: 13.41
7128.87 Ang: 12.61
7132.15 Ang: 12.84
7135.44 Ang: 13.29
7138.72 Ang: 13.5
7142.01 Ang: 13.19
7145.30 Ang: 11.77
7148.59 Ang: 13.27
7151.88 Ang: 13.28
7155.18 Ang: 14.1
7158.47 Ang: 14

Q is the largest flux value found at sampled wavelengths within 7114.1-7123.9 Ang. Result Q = 13.67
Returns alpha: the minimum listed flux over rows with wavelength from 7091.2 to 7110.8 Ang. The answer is 12.43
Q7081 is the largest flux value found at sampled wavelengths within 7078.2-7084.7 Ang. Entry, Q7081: 13.87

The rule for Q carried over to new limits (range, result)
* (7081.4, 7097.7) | 13.9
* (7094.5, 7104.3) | 13.73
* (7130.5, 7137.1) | 13.29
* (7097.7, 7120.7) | 14.01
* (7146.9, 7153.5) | 13.28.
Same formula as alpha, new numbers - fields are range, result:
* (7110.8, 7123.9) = 12.77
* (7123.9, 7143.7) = 12.61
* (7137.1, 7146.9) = 11.77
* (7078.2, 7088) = 13.4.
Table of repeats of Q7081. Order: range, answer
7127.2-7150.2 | 13.5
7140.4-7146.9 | 13.19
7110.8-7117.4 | 13.46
